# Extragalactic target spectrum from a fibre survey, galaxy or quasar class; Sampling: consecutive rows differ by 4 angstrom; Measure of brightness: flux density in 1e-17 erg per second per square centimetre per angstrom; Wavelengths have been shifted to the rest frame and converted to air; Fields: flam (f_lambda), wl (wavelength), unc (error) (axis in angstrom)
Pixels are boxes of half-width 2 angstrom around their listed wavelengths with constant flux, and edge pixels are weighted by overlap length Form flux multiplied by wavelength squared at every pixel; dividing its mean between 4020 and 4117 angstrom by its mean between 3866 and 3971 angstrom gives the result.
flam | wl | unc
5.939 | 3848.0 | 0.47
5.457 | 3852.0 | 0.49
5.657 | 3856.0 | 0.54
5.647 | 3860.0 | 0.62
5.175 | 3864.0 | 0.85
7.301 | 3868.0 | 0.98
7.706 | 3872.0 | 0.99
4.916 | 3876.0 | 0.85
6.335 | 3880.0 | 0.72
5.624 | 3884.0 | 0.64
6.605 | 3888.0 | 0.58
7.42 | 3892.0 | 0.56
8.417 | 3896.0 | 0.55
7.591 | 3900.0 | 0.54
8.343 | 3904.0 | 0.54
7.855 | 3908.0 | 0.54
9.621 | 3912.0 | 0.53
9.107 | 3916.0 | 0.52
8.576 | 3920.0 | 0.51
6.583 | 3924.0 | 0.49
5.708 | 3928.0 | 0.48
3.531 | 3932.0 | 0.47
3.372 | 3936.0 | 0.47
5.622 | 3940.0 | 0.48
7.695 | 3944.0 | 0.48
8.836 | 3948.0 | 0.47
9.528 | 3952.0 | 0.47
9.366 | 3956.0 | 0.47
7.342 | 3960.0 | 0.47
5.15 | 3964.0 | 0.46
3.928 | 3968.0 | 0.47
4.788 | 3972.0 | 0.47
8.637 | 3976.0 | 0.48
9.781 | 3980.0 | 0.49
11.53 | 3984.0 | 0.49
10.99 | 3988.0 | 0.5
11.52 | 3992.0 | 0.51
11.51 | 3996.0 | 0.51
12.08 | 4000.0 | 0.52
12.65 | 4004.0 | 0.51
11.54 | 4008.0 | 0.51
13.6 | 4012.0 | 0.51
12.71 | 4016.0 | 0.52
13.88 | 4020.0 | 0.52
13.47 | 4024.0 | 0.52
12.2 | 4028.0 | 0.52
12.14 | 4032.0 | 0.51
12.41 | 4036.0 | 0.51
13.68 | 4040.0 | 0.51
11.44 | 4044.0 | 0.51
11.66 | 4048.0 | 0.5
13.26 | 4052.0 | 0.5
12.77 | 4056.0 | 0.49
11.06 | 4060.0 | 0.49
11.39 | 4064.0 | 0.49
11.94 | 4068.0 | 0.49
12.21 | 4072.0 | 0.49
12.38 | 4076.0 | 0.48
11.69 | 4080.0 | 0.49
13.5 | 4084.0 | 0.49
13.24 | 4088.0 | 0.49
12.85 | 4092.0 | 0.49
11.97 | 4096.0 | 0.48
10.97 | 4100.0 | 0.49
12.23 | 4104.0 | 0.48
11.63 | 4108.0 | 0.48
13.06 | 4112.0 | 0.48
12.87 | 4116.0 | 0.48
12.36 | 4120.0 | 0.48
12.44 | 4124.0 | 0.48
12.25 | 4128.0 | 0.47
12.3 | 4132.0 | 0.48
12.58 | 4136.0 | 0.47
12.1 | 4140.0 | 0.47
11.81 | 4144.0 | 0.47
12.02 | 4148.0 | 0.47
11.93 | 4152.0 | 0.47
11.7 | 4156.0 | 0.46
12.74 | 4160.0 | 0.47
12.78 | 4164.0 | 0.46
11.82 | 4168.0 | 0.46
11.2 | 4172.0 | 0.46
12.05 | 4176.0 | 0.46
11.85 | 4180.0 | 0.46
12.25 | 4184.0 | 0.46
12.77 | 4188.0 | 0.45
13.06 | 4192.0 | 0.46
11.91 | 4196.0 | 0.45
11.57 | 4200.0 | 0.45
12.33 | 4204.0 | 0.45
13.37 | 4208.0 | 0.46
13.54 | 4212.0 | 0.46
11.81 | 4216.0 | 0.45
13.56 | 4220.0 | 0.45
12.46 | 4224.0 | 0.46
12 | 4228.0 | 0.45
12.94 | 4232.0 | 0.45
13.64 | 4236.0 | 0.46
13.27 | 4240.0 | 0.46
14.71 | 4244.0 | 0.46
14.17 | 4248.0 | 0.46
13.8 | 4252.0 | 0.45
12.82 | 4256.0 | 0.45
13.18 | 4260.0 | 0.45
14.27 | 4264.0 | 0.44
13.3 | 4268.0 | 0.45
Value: 1.91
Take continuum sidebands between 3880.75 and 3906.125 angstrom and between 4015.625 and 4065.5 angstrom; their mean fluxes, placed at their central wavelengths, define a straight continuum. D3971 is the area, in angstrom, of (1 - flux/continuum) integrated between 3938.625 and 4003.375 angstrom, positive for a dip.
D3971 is 8.6 angstrom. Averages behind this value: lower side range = 7.29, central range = 8.76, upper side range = 12.5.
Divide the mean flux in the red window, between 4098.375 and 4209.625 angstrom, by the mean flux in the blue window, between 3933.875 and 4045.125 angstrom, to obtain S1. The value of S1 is 1.2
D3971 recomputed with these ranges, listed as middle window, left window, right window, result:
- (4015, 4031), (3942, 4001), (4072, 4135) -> -4.5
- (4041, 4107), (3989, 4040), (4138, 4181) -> 0.6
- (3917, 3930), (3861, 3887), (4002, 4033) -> 2.0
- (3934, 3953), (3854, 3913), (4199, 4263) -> 2.7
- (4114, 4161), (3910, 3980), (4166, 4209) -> -4.9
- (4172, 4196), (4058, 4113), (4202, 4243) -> 0.9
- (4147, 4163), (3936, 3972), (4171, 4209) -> -1.0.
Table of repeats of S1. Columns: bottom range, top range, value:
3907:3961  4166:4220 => 1.68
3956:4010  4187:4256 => 1.39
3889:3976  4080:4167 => 1.74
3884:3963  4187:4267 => 1.78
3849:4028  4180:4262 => 1.56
